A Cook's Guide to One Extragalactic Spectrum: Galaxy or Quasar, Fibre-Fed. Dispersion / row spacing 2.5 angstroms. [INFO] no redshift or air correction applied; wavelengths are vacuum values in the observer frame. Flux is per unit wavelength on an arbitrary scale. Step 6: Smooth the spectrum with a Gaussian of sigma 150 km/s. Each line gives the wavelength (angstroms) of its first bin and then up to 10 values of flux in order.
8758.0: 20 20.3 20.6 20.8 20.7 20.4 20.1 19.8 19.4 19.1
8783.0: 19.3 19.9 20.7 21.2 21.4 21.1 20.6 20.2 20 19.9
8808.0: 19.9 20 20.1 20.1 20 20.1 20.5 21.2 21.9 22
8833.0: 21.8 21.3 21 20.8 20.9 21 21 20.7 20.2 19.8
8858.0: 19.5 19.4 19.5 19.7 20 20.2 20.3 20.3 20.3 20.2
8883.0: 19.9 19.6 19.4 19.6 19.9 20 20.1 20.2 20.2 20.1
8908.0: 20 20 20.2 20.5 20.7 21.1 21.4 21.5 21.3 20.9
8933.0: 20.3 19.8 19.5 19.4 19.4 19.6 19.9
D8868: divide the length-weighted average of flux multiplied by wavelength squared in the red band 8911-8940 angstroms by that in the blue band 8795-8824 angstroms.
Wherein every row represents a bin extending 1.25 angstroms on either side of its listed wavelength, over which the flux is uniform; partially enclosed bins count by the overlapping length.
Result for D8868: 1.0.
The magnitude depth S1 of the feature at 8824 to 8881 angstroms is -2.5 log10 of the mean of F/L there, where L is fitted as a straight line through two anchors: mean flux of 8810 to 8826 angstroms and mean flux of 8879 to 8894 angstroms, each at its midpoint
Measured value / -0.03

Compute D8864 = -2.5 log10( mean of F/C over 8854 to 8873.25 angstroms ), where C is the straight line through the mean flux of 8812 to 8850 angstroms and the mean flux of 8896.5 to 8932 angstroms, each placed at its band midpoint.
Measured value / 0.05 mag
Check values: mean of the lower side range 20.9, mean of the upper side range 20.6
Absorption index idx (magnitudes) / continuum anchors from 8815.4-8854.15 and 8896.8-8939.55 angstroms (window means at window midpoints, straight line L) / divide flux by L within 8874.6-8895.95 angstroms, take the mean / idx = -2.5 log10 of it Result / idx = 0.04 mag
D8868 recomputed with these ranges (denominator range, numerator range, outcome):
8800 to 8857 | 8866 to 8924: 0.99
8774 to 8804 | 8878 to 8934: 1.03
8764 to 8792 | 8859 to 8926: 1.03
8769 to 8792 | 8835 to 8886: 1.03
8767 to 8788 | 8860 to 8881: 1.03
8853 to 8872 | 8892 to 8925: 1.04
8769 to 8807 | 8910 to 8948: 1.04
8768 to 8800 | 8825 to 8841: 1.07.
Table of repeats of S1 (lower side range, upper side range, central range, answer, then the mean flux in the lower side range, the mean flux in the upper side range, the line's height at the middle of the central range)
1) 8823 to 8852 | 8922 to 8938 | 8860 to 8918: 0.05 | 21.2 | 20.8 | 20.9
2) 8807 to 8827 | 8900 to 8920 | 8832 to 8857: -0.03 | 20.3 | 20.3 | 20.3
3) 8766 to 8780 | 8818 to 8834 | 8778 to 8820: 0.02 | 20.1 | 21.1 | 20.6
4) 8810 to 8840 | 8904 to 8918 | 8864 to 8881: 0.02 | 20.9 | 20.2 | 20.5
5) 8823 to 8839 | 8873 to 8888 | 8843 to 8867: 0.03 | 21.5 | 20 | 20.8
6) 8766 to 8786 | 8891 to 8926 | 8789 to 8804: -0.04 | 19.9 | 20.4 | 20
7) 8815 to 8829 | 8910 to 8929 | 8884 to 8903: 0.05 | 20.6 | 20.9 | 20.8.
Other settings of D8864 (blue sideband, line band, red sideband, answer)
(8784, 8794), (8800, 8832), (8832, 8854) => 0.02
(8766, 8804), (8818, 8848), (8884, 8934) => -0.04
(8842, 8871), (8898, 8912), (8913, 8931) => 0.04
